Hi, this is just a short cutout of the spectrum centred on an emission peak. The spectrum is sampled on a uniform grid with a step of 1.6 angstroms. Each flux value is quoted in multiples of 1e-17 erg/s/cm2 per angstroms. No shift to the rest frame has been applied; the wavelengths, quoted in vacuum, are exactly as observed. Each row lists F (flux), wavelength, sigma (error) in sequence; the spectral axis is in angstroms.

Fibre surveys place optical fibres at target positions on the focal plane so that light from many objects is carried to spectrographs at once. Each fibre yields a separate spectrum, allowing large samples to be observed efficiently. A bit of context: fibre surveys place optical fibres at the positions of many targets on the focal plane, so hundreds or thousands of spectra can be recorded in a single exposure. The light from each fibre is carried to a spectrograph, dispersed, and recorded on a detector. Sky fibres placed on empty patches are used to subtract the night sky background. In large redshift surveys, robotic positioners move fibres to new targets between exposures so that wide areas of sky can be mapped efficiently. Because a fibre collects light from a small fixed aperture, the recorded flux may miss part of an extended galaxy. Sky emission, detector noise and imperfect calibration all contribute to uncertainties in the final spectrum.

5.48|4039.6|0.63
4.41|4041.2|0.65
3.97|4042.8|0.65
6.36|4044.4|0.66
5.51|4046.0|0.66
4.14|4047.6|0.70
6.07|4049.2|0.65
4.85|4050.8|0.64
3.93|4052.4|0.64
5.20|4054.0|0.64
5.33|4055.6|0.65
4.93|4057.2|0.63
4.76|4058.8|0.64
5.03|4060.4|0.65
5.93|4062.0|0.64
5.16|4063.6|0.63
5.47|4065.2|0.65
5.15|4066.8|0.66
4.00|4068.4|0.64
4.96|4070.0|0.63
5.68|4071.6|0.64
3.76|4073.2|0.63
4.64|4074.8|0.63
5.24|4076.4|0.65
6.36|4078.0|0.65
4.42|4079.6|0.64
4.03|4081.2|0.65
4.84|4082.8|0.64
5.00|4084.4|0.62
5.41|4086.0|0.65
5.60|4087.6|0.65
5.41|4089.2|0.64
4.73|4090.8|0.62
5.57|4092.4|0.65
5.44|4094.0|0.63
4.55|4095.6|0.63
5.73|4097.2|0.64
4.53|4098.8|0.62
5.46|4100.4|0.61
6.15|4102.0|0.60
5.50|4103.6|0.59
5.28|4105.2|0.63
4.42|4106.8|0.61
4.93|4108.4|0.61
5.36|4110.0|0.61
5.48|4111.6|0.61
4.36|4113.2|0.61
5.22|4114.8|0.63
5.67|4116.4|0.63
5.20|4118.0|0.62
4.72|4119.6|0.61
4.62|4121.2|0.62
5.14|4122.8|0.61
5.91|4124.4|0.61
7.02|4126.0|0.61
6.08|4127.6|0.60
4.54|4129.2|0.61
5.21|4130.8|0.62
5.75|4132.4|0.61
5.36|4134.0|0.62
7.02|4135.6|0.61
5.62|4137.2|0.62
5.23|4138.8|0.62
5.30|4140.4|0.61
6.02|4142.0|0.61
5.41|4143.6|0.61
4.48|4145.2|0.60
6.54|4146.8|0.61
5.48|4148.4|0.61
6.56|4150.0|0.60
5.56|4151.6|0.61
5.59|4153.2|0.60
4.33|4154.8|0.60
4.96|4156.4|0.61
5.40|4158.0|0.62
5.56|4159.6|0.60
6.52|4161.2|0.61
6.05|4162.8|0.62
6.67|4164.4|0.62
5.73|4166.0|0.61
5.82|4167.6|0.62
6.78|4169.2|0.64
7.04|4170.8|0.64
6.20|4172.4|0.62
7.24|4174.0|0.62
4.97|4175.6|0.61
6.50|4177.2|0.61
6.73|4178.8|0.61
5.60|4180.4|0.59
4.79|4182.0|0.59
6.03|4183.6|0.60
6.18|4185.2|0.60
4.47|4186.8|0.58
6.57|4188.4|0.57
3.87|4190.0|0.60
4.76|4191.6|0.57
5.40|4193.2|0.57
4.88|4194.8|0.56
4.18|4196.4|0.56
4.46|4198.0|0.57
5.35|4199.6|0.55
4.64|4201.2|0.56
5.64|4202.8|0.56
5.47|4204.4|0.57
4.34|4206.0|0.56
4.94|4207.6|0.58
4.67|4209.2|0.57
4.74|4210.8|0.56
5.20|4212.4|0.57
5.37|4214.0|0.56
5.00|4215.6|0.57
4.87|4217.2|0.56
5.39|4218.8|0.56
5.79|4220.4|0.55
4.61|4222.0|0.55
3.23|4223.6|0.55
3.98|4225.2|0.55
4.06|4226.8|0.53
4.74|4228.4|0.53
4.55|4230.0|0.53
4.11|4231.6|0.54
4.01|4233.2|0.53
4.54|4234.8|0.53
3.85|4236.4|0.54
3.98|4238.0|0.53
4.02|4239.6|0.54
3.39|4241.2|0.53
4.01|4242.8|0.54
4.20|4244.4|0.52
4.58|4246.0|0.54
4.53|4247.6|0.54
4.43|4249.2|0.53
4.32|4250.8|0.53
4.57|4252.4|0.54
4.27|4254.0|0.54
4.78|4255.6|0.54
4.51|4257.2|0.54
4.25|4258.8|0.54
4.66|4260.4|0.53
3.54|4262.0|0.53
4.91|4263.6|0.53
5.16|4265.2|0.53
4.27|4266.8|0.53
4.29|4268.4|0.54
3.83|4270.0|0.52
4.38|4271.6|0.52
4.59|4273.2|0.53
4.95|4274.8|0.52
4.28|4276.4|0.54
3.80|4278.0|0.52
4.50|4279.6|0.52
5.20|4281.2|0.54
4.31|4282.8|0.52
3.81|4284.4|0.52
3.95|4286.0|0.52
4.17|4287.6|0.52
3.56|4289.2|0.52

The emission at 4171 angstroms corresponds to C III] 1909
